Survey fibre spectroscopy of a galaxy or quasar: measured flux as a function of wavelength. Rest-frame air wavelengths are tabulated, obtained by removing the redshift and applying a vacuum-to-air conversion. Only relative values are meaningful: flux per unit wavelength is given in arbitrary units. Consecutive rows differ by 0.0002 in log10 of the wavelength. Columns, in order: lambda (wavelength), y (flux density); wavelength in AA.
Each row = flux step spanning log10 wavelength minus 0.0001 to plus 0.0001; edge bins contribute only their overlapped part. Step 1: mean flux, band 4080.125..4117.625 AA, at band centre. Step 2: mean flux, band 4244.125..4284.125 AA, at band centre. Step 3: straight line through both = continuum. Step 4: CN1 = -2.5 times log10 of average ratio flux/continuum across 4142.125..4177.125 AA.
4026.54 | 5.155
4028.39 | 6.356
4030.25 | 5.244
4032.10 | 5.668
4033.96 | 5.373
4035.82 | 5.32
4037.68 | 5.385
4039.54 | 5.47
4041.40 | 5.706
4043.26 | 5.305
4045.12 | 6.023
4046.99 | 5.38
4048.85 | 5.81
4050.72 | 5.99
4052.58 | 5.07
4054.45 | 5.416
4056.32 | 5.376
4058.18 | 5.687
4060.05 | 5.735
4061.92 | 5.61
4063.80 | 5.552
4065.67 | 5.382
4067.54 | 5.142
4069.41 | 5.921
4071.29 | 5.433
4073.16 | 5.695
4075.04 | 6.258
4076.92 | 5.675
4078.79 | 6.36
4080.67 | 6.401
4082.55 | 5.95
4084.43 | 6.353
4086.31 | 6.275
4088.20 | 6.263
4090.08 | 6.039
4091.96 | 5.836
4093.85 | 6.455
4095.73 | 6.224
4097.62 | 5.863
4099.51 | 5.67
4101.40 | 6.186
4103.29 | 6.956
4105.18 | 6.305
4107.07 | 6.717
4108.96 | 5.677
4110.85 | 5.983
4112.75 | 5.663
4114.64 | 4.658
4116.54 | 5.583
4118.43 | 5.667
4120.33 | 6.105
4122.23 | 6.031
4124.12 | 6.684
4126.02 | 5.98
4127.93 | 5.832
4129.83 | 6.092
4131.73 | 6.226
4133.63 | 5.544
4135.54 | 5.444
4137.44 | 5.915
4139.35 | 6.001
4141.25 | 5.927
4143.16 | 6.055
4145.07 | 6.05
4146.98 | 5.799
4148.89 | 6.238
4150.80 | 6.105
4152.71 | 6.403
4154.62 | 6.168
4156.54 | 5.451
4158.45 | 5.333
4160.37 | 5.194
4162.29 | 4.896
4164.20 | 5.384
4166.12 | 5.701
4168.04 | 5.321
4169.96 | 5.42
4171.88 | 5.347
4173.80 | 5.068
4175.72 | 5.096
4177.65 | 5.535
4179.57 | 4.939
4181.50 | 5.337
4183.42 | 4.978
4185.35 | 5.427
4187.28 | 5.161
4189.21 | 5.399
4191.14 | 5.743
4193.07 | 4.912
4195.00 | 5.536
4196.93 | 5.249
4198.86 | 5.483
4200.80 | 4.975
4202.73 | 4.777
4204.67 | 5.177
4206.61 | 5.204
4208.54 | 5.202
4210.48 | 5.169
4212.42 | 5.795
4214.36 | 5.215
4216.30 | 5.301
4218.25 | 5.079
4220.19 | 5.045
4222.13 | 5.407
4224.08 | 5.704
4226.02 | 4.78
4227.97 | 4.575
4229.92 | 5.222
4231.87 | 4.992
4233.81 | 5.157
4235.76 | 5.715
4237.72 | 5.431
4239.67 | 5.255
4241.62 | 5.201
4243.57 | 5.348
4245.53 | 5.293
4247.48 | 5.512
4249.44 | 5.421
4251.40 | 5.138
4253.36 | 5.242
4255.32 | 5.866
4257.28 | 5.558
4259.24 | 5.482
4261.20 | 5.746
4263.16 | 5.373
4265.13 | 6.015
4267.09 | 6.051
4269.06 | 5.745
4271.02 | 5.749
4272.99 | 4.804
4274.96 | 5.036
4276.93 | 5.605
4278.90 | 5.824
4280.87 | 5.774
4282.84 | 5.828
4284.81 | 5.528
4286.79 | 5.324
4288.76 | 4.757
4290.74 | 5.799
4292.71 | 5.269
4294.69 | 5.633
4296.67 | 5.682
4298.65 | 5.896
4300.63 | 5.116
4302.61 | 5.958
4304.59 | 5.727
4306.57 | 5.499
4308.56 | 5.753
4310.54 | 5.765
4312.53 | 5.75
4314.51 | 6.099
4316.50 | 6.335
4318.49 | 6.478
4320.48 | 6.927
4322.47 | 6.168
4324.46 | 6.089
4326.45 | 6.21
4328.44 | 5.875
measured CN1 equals 0.05 mag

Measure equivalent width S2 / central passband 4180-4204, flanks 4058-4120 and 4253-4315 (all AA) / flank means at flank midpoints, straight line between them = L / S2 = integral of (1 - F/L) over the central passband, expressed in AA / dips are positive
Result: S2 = 2.1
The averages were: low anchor 5.92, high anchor 5.6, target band 5.24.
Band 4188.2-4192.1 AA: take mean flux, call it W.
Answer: 5.56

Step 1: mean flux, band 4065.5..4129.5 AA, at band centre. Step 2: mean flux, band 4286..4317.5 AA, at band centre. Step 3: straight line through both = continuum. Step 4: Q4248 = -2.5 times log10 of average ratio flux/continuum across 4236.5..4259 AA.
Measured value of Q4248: 0.07 mag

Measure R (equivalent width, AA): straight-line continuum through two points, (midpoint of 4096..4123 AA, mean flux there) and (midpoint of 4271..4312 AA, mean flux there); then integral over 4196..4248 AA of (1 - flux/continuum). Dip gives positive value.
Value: 4.2 AA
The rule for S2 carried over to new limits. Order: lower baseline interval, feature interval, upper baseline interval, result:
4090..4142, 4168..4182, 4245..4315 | 1.4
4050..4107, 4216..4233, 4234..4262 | 1.2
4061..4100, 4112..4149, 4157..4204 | -1.8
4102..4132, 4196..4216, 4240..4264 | 1.4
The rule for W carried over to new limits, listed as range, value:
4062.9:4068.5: 5.37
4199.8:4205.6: 4.97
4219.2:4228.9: 5.11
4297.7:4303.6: 5.66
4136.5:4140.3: 5.96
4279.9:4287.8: 5.61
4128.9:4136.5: 5.83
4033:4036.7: 5.34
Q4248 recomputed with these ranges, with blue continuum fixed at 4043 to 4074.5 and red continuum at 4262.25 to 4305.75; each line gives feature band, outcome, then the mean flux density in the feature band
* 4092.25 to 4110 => -0.12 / 6.21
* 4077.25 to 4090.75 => -0.12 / 6.21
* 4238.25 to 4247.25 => 0.05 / 5.31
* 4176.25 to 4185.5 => 0.07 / 5.22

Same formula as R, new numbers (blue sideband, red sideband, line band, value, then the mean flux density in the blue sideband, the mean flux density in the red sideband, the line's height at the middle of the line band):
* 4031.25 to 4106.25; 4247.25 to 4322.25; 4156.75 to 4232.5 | 6.52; 5.82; 5.67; 5.73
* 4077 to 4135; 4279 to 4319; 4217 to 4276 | 4.30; 6.04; 5.69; 5.79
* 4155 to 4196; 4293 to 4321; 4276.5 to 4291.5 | 0.57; 5.31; 5.87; 5.77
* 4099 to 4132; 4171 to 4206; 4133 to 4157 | -1.10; 6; 5.23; 5.69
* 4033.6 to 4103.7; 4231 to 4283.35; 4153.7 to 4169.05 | 0.59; 5.8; 5.49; 5.65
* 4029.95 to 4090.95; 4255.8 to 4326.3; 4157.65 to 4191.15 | 2.57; 5.71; 5.73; 5.72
